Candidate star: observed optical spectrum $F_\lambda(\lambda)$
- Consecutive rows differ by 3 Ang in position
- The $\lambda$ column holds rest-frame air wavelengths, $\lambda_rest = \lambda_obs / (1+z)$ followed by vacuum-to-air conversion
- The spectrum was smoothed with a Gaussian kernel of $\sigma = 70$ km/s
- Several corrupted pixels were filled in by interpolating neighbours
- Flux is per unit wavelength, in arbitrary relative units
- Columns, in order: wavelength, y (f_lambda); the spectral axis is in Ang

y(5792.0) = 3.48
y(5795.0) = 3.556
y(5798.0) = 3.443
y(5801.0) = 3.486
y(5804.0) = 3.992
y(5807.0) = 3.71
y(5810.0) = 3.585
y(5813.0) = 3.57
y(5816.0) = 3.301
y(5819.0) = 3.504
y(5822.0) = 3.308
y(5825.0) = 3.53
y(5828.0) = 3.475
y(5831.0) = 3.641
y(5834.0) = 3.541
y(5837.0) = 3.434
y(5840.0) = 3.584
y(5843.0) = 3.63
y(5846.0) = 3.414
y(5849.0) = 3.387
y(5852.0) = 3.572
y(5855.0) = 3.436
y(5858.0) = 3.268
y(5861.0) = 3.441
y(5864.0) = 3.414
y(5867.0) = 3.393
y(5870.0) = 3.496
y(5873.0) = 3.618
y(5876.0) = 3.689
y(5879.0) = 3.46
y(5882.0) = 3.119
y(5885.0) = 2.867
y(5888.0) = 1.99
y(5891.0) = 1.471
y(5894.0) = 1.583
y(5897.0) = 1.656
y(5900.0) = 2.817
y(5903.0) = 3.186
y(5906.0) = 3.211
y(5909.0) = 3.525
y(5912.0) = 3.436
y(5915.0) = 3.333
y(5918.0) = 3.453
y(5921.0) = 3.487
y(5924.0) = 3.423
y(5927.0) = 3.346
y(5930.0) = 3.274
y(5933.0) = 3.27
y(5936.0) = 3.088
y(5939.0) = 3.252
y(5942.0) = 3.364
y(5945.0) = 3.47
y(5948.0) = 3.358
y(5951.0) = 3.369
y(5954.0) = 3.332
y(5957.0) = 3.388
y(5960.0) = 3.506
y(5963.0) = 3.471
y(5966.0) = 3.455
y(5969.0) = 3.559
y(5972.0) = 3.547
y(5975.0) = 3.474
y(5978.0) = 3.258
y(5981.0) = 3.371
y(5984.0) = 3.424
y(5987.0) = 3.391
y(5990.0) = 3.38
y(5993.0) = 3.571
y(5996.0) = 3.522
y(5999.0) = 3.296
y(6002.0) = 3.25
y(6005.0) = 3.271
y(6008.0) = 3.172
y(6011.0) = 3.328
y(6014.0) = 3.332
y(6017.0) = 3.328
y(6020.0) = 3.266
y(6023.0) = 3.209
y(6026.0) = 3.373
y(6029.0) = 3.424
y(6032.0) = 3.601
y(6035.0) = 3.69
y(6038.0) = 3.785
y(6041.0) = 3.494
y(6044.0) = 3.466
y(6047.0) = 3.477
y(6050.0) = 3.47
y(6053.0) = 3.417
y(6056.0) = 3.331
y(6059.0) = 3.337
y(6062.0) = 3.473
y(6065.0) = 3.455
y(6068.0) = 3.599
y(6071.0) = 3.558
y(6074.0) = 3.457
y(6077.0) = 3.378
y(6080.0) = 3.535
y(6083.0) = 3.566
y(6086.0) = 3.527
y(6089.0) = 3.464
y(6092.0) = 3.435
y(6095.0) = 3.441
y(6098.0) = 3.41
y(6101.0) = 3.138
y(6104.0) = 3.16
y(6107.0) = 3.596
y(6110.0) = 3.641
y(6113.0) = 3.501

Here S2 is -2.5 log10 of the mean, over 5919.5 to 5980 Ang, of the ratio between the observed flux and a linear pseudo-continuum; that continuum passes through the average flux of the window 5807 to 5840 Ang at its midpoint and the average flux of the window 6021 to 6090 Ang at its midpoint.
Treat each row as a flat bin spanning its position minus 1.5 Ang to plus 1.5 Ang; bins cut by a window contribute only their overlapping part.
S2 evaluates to 0.03 mag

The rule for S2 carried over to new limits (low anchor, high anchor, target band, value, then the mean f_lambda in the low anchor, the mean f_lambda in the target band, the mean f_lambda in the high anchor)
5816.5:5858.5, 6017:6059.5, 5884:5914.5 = 0.316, 3.48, 2.59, 3.45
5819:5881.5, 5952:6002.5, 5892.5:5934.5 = 0.127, 3.48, 3.07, 3.43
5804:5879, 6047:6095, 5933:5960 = 0.049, 3.51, 3.33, 3.47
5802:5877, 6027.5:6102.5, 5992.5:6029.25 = 0.052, 3.52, 3.32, 3.48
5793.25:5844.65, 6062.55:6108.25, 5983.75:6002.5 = 0.022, 3.55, 3.41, 3.45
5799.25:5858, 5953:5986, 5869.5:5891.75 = 0.169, 3.52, 2.99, 3.44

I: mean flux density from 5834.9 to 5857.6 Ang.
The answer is 3.48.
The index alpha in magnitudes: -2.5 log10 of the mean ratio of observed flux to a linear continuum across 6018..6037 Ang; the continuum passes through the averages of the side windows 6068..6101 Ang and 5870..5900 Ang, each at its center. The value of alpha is -0.06 mag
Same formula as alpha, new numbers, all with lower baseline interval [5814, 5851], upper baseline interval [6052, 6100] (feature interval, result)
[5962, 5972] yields -0.01 mag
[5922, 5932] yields 0.04 mag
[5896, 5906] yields 0.28 mag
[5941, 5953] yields 0.03 mag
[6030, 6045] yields -0.04 mag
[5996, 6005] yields 0.05 mag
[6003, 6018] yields 0.06 mag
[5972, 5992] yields 0.02 mag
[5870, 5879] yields -0.04 mag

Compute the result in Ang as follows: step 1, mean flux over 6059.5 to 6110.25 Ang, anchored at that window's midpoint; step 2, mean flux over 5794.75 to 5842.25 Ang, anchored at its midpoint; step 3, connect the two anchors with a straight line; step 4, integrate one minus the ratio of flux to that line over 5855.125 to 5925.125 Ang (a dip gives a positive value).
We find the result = 9.1 Ang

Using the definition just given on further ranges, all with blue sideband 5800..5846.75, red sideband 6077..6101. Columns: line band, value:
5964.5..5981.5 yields 0.2 Ang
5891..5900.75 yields 4.6 Ang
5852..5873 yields 0.6 Ang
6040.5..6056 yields 0.1 Ang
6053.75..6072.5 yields 0.0 Ang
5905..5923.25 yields 0.5 Ang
